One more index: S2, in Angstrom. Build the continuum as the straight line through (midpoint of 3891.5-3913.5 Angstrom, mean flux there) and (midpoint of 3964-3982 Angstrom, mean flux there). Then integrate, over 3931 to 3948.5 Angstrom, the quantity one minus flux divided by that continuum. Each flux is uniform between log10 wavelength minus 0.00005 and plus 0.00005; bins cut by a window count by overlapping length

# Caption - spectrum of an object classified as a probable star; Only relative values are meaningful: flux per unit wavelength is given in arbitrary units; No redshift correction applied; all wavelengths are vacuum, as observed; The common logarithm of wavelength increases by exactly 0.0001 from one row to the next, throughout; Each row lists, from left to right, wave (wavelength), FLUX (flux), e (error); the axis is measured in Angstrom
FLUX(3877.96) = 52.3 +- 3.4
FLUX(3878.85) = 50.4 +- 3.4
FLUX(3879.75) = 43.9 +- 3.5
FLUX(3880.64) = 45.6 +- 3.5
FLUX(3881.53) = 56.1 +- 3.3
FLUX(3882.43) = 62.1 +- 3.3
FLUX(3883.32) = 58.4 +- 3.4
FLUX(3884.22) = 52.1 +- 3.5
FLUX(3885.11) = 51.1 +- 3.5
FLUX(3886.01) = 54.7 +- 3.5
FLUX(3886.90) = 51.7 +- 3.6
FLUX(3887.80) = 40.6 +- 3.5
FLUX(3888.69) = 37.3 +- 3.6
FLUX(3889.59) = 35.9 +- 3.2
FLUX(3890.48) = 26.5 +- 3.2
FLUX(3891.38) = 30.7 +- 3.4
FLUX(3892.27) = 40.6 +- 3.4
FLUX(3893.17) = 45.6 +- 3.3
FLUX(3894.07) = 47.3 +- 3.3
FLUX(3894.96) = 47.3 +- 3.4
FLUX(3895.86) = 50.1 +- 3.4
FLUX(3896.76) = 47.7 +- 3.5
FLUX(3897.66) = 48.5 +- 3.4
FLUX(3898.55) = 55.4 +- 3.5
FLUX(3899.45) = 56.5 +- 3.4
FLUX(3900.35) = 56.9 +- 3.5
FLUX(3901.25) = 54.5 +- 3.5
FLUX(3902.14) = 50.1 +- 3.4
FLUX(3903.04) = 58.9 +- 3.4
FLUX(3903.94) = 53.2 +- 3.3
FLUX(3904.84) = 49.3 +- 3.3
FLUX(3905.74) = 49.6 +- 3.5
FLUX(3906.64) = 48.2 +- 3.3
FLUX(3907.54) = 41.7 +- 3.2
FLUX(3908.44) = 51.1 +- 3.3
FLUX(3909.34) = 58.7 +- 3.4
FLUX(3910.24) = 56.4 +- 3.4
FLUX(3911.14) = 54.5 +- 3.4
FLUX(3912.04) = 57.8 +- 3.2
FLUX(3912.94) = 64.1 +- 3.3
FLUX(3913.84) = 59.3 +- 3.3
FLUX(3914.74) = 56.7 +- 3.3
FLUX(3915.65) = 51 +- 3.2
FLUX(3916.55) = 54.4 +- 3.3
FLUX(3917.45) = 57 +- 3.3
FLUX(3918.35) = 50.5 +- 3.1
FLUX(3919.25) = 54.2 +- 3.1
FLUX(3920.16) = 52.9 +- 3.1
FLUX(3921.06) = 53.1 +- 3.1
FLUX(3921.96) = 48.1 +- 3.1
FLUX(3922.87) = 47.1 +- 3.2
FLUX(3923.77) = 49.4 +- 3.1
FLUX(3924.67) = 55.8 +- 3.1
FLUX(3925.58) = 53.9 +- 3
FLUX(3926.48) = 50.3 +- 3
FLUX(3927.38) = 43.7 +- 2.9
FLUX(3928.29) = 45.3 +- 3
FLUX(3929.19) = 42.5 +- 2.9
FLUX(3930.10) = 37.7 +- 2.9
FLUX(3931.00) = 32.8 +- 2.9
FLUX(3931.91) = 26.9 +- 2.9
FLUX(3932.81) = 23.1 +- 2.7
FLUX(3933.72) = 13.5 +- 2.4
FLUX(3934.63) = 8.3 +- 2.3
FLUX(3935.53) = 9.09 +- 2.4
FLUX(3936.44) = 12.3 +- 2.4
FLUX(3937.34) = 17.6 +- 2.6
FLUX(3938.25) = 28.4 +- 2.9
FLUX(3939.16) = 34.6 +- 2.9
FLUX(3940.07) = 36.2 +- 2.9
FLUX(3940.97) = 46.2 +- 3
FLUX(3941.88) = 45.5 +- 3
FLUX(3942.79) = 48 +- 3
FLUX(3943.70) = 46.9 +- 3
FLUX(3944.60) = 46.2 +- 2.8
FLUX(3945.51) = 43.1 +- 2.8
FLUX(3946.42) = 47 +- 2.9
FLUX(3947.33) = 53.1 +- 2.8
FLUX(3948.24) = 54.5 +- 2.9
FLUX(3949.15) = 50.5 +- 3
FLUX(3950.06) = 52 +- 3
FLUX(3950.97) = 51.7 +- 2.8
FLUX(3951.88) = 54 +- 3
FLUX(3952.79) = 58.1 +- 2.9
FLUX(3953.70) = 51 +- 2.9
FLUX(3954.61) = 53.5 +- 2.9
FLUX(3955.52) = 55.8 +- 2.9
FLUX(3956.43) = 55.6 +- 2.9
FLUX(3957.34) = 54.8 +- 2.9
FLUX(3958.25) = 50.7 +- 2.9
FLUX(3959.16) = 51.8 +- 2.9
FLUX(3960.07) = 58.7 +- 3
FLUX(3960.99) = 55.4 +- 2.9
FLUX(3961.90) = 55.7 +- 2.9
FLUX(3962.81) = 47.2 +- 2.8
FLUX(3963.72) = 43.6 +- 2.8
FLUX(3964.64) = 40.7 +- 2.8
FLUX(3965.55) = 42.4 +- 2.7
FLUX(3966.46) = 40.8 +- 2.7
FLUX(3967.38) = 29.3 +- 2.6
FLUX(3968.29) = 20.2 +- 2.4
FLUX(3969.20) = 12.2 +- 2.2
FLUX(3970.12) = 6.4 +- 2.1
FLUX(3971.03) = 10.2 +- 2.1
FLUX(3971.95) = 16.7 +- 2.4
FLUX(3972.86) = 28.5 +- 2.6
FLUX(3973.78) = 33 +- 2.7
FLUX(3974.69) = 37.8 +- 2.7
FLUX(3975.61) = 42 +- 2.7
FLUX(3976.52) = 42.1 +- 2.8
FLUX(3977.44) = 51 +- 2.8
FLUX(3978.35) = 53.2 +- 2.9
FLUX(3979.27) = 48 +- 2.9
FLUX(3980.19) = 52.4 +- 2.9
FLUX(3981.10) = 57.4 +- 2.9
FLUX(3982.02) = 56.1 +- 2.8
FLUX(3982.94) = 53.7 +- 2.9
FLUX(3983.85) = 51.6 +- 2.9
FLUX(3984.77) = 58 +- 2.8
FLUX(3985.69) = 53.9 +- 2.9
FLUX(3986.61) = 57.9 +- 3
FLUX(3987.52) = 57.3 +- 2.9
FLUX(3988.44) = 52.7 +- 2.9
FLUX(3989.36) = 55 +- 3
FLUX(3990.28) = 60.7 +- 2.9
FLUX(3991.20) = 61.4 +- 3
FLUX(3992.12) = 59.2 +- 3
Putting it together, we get 3.77 Angstrom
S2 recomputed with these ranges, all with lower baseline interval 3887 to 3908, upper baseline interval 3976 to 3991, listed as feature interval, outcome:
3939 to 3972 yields 4.65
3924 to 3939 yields 5.39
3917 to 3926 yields -0.64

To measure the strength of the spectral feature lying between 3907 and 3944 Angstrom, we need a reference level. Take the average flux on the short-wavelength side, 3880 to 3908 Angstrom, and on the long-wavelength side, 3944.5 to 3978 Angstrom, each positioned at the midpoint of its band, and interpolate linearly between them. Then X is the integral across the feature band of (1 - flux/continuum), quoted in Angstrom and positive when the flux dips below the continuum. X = 2.3 Angstrom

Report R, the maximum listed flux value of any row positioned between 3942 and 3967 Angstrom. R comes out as 58.7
